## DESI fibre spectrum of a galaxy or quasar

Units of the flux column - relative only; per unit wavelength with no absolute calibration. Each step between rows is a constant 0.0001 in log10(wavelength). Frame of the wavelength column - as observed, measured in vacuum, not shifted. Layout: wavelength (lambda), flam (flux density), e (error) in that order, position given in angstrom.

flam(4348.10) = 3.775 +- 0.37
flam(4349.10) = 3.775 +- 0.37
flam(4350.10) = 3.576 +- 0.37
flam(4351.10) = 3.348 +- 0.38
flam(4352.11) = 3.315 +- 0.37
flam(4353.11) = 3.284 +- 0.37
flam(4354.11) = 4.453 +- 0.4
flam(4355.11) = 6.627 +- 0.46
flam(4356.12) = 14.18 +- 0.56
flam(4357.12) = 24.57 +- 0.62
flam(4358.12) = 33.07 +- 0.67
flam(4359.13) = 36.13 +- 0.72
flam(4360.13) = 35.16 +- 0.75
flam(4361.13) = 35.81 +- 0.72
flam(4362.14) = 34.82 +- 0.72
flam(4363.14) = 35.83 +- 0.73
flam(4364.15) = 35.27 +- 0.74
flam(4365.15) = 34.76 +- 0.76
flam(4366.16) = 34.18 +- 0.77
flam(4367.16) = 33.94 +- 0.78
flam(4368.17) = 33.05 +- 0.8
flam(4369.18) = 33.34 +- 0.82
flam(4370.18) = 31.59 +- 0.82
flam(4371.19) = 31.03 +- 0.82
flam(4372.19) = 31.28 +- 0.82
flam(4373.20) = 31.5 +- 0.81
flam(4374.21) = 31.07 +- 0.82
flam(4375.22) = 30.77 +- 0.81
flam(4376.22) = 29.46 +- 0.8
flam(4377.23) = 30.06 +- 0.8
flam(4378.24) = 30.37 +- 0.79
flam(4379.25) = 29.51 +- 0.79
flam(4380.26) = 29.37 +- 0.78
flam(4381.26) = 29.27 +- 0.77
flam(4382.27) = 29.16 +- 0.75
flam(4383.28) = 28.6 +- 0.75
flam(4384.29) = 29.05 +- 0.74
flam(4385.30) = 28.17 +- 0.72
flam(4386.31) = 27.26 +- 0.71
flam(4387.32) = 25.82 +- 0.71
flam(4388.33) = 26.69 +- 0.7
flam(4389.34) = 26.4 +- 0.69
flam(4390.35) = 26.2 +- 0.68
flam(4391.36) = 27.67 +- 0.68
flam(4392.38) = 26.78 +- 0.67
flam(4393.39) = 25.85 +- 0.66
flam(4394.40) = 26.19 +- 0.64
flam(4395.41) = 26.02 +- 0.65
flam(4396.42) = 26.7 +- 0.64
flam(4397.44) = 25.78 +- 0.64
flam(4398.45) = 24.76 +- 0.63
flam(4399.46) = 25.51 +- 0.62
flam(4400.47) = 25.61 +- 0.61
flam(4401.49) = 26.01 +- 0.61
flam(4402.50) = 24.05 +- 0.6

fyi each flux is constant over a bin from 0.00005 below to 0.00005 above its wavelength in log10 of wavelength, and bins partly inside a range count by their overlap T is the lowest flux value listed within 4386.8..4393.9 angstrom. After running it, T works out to 25.82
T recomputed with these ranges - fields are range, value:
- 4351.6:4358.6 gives 3.284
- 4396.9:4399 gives 24.76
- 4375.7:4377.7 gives 29.46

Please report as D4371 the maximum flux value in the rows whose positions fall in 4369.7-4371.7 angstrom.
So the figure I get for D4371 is 31.59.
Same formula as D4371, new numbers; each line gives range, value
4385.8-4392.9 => 27.67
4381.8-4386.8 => 29.16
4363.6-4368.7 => 35.27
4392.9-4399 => 26.7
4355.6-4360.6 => 36.13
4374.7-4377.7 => 30.77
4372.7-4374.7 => 31.5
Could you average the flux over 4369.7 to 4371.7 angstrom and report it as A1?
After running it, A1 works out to 31.4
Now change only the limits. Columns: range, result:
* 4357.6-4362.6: 34.9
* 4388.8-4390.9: 26.4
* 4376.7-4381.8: 29.7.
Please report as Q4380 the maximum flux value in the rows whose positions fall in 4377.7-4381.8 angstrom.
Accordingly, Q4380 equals 30.37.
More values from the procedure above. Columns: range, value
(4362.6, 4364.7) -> 35.83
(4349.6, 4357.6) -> 24.57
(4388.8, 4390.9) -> 26.4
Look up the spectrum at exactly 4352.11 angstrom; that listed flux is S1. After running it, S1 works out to 3.315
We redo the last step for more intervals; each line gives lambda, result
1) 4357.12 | 24.57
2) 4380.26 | 29.37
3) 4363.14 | 35.83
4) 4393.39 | 25.85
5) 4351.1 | 3.348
